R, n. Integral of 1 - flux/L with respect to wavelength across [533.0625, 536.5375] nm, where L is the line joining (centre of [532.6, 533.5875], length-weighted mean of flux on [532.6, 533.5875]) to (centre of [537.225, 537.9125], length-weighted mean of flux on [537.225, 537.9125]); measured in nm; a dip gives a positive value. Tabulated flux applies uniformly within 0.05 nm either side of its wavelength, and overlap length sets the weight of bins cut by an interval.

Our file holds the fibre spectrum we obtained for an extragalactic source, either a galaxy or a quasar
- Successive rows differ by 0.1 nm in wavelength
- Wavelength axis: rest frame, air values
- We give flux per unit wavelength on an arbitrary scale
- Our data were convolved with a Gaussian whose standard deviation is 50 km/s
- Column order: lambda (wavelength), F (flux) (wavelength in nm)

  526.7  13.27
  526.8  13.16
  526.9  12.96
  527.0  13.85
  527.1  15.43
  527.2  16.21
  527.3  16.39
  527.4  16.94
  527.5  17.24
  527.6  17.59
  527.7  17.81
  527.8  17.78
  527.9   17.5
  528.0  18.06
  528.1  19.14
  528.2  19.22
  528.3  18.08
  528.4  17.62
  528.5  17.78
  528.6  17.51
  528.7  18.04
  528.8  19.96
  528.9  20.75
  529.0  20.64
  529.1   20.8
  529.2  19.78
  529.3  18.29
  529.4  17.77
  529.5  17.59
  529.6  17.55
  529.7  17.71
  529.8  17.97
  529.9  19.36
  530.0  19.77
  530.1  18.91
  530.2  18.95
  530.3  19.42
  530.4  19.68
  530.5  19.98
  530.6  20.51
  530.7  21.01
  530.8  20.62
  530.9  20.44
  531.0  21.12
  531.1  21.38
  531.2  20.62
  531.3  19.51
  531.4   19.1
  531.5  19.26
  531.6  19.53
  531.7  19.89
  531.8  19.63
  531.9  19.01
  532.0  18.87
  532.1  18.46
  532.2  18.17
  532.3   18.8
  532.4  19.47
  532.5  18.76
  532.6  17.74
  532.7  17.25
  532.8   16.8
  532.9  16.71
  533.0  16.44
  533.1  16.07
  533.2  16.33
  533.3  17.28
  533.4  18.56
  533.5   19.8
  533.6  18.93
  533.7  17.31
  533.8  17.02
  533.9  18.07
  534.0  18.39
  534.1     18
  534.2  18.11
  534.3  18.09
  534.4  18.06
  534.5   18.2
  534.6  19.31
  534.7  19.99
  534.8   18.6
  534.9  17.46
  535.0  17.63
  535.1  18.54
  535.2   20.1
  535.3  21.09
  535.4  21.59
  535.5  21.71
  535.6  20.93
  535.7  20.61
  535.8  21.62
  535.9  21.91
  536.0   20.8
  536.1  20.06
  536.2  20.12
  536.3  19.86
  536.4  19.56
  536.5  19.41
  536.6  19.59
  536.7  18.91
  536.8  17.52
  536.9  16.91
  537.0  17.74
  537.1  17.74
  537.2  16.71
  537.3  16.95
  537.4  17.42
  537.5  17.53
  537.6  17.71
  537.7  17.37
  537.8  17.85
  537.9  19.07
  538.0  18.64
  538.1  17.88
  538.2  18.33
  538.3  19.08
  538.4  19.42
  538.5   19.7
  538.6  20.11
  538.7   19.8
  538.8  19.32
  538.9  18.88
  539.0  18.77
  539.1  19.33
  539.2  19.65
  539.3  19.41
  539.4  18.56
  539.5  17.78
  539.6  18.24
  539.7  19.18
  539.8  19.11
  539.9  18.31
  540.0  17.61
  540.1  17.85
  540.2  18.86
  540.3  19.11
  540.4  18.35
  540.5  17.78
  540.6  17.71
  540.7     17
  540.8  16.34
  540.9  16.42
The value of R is -0.34 nm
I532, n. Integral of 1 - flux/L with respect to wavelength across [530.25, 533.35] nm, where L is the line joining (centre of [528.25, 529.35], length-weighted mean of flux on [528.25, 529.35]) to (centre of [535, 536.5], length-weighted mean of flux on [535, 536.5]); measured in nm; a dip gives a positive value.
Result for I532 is 0.11 nm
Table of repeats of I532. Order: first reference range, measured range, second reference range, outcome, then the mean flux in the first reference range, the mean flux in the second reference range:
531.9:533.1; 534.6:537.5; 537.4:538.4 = -0.192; 17.9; 18.2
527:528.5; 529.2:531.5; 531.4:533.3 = -0.205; 17.4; 18.2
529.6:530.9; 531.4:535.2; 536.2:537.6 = 0.123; 19.5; 18.2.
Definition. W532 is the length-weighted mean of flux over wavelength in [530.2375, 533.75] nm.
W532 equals 18.9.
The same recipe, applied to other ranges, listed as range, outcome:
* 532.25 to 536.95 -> 18.8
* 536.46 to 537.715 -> 17.8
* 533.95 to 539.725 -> 19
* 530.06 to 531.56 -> 20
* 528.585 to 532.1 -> 19.5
